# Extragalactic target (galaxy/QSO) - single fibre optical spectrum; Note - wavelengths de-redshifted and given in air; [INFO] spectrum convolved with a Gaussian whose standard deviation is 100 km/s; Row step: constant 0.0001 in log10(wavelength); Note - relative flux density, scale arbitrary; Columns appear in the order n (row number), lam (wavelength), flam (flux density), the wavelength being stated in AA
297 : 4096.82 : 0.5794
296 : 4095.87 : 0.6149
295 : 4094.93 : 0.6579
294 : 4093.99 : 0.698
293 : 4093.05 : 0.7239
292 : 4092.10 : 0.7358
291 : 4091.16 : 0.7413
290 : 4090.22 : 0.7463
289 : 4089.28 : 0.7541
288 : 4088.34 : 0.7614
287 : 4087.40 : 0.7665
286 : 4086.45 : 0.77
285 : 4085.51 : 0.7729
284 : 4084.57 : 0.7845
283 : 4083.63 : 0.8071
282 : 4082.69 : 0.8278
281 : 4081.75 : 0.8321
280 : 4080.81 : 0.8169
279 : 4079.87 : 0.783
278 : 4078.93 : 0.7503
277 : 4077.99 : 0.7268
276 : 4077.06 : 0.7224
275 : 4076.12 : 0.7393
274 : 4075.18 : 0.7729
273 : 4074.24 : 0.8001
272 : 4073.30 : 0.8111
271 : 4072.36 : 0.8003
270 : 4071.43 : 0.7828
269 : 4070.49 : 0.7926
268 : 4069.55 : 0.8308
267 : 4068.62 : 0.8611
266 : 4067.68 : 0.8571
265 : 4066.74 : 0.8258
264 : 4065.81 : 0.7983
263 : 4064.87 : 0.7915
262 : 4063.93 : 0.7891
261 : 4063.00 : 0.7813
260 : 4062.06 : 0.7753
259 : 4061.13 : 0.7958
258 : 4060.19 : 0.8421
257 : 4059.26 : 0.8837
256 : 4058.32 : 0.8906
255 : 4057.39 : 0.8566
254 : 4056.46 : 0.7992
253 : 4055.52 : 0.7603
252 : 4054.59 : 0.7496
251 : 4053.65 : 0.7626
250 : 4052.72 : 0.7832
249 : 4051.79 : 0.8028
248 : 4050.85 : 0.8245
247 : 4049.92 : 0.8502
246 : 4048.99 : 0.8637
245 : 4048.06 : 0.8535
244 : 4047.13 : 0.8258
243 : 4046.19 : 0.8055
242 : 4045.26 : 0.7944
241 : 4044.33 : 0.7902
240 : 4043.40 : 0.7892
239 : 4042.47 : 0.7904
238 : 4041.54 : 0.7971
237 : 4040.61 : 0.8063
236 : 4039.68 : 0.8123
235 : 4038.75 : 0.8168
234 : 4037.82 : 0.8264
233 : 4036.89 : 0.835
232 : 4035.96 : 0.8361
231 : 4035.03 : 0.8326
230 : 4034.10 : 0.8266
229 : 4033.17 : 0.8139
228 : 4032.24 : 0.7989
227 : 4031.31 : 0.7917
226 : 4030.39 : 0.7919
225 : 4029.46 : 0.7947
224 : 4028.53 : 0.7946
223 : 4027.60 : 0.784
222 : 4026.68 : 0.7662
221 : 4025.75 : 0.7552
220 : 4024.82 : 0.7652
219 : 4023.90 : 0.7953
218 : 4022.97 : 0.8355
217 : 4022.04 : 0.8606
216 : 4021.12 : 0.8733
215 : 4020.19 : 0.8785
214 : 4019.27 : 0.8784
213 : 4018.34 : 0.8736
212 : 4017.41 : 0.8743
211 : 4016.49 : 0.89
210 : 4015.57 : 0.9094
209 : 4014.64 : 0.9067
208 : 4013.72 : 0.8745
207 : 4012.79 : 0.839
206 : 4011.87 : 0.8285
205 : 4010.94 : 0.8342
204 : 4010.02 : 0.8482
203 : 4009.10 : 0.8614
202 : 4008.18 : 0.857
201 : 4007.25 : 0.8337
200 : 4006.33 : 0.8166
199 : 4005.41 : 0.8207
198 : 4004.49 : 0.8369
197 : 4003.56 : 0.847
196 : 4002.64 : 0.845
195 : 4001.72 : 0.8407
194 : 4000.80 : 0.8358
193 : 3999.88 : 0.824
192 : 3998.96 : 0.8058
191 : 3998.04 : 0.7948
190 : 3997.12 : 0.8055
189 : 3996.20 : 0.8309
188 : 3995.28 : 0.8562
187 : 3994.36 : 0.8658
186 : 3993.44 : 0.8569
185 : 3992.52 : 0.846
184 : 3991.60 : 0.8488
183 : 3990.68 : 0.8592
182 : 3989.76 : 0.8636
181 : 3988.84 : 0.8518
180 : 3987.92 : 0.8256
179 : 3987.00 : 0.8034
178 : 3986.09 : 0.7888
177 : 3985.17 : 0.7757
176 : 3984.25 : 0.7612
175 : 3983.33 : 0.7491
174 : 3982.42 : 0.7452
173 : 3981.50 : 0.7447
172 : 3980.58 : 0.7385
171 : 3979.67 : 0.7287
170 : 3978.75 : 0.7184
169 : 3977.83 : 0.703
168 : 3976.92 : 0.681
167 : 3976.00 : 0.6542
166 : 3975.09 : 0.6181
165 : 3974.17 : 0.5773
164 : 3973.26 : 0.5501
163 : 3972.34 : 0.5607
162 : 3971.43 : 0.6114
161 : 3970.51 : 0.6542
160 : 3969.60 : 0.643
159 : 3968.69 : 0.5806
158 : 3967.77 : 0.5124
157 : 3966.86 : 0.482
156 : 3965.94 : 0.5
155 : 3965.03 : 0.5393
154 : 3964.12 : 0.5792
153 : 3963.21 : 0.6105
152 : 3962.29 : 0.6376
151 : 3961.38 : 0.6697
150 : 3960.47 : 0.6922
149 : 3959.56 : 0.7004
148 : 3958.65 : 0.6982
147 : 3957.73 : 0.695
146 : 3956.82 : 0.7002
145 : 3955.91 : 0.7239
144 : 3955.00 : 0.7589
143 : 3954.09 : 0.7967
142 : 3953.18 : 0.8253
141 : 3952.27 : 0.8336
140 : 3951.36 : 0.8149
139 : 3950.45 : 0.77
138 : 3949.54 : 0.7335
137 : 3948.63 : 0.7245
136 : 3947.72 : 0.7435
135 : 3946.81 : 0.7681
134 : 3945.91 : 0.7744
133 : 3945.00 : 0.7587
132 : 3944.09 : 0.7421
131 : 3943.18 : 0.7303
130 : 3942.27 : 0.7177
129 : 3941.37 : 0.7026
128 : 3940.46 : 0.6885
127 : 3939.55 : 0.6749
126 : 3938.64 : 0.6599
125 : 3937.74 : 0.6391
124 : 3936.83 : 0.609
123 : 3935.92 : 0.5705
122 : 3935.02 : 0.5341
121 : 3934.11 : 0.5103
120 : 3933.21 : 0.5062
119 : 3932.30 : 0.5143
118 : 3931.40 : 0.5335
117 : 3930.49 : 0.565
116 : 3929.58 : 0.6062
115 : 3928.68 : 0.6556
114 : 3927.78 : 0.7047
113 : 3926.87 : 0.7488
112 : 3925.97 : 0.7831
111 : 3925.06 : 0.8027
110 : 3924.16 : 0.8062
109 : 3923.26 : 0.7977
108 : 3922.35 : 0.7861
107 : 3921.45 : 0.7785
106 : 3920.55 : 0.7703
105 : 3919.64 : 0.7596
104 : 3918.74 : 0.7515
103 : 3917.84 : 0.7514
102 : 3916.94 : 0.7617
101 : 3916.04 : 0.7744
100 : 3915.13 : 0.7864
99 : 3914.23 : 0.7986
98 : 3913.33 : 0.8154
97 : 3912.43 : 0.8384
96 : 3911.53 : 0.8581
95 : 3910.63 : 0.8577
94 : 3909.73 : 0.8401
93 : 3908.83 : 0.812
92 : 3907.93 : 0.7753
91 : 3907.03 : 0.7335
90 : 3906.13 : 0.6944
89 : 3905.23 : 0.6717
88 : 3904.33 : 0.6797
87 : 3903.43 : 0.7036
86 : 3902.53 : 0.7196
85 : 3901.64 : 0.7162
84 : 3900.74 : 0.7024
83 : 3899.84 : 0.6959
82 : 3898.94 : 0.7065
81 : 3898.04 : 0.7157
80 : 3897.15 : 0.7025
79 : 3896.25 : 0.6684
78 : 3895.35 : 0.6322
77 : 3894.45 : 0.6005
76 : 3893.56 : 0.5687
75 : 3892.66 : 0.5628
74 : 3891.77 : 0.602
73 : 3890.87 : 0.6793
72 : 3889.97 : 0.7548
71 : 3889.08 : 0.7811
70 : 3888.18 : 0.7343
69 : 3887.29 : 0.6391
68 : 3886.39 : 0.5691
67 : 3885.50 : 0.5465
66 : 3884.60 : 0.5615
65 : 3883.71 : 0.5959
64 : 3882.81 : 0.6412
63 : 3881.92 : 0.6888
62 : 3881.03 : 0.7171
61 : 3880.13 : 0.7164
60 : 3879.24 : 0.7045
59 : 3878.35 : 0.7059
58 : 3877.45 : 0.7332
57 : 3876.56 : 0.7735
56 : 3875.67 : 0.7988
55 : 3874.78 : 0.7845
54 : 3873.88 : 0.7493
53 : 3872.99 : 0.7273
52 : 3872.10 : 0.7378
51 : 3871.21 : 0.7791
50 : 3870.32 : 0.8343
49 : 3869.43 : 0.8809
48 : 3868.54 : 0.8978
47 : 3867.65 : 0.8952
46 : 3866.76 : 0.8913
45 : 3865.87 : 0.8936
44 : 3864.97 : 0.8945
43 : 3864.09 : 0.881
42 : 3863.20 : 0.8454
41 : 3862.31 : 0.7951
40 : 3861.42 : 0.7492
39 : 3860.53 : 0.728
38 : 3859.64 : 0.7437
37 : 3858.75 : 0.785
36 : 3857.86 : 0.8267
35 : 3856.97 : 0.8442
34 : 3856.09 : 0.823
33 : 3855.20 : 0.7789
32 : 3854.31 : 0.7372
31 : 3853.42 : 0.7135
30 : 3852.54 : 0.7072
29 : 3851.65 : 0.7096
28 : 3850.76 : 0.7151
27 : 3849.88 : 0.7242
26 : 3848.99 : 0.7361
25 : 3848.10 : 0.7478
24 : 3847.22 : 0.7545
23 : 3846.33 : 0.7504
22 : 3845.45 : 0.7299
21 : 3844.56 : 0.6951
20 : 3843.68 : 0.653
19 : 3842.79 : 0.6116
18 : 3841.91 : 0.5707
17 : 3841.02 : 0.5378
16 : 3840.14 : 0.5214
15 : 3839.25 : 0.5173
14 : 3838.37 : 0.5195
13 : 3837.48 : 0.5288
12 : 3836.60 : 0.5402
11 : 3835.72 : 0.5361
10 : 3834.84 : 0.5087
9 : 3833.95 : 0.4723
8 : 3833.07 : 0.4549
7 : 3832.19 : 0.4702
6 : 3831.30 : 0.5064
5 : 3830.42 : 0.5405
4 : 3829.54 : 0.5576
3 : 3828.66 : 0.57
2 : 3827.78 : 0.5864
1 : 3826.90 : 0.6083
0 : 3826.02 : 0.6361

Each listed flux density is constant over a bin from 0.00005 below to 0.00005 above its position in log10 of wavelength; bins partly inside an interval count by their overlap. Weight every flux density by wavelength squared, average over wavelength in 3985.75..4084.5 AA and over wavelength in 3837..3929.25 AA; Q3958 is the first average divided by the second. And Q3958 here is 1.21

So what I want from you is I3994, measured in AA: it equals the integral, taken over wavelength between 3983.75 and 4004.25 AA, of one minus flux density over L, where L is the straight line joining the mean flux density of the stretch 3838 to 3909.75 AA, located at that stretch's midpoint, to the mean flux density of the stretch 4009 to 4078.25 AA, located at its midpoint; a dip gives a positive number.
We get -1.0 AA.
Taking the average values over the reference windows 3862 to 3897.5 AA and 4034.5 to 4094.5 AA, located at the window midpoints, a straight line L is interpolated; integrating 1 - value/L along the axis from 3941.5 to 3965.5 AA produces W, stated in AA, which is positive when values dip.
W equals 1.1 AA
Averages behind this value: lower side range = 0.729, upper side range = 0.797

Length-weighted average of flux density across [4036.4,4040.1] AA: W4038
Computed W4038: 0.823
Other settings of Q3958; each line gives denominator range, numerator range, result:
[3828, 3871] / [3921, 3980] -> 1.02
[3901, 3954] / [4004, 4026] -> 1.22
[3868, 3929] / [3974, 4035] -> 1.17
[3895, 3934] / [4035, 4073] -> 1.20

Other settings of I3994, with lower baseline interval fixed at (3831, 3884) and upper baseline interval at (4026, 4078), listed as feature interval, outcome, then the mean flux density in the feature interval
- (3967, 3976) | 2.1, 0.59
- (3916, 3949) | 2.3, 0.694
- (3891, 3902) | 1.1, 0.656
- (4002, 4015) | -1.0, 0.846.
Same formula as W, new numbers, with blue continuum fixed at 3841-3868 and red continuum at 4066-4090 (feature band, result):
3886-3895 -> 1.36 AA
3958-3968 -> 2.18 AA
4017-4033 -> -0.72 AA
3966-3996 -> 2.25 AA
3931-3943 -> 2.54 AA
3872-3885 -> 0.93 AA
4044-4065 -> -0.69 AA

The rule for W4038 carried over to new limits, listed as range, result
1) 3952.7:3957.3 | 0.762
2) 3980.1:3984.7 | 0.748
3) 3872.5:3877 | 0.766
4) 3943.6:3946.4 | 0.759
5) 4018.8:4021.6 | 0.877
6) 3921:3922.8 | 0.784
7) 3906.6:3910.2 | 0.791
